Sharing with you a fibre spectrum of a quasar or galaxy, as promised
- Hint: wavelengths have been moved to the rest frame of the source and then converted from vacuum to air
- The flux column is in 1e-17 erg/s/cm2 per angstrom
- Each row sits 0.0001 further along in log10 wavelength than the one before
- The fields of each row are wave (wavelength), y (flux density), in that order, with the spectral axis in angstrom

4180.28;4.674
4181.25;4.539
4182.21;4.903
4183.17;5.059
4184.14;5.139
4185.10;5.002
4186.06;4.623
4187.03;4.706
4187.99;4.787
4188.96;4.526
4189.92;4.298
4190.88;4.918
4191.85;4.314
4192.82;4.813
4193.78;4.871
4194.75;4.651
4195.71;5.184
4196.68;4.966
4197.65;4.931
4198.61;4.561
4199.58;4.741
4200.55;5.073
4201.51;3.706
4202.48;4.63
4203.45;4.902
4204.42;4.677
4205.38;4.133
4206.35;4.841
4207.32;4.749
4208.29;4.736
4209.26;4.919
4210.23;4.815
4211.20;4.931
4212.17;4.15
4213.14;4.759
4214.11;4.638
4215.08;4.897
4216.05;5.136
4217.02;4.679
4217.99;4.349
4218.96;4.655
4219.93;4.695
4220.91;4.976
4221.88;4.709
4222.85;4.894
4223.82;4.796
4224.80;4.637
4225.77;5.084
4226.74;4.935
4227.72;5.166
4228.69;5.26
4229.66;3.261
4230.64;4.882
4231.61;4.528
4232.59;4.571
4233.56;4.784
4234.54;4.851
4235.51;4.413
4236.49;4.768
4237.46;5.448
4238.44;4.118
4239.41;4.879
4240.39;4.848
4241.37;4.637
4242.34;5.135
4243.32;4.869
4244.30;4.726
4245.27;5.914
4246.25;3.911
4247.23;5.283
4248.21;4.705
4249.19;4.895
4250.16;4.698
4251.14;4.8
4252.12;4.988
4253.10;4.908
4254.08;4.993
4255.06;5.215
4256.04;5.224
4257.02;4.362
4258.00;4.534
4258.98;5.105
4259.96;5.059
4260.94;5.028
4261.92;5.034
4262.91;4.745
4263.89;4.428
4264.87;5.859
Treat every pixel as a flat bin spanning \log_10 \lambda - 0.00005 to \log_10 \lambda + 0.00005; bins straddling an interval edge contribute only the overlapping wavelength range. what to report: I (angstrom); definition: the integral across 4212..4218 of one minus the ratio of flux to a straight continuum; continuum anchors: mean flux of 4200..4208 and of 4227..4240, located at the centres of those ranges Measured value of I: -0.1 angstrom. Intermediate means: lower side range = 4.59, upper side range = 4.69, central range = 4.71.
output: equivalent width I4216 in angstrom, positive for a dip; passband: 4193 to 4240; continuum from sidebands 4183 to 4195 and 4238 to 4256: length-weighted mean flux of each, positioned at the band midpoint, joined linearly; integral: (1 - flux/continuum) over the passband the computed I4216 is 0.7 angstrom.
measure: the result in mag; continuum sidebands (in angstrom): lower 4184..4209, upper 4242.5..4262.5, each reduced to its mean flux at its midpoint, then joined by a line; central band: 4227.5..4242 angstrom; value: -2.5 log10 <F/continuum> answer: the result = 0.04 mag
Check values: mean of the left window 4.71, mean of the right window 4.91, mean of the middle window 4.69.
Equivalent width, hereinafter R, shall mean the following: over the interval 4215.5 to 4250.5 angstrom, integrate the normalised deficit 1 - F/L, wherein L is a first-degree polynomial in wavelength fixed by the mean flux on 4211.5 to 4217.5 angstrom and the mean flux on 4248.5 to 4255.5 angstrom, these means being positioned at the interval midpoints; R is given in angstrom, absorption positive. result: 0.3 angstrom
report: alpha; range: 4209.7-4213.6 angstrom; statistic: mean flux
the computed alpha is 4.66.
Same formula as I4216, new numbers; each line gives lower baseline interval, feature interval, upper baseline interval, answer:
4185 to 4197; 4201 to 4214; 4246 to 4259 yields 0.40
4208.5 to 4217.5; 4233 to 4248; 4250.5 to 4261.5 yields 0.11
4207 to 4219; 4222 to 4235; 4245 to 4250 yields 0.15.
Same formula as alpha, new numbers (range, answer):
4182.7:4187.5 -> 4.9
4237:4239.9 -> 4.81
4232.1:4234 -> 4.68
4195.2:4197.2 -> 5.06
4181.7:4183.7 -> 4.98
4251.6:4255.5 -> 5.02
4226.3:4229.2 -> 5.11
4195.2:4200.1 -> 4.88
